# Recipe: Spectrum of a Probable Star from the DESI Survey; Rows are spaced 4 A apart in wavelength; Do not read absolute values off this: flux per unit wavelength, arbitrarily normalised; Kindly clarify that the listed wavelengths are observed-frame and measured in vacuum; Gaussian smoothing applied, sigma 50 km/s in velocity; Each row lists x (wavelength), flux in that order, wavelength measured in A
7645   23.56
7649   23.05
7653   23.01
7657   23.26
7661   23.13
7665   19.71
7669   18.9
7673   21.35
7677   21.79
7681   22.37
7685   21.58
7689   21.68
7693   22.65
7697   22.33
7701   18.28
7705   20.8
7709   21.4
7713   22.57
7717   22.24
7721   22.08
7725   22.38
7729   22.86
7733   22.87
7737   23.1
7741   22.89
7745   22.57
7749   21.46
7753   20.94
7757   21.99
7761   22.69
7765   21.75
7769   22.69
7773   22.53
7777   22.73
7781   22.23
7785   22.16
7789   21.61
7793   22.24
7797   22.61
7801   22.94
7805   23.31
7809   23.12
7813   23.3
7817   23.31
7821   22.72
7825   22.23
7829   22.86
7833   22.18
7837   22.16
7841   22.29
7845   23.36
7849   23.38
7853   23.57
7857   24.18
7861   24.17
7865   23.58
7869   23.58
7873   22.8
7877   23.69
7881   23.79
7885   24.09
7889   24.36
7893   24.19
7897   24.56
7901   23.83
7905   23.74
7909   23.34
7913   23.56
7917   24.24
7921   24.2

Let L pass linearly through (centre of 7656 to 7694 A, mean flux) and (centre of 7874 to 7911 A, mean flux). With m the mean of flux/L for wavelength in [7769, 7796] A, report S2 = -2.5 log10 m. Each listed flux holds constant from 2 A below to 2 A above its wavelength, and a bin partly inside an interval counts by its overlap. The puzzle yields 0.02 mag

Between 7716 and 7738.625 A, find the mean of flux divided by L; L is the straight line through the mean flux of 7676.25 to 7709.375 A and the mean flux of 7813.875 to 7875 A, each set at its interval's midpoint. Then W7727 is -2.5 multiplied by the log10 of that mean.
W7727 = -0.04 mag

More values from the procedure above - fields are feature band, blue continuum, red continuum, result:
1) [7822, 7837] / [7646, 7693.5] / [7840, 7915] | 0.042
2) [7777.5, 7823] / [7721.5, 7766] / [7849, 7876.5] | 0.012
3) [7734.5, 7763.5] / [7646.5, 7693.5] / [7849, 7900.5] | 0.019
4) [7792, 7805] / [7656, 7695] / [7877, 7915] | 0.008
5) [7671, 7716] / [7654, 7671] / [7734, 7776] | 0.006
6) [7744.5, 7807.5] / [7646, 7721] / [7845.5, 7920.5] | 0.020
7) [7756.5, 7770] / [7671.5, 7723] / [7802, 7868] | 0.003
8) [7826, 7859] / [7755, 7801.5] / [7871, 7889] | 0.010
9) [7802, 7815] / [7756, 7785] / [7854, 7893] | -0.015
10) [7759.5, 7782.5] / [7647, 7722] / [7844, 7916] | 0.009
